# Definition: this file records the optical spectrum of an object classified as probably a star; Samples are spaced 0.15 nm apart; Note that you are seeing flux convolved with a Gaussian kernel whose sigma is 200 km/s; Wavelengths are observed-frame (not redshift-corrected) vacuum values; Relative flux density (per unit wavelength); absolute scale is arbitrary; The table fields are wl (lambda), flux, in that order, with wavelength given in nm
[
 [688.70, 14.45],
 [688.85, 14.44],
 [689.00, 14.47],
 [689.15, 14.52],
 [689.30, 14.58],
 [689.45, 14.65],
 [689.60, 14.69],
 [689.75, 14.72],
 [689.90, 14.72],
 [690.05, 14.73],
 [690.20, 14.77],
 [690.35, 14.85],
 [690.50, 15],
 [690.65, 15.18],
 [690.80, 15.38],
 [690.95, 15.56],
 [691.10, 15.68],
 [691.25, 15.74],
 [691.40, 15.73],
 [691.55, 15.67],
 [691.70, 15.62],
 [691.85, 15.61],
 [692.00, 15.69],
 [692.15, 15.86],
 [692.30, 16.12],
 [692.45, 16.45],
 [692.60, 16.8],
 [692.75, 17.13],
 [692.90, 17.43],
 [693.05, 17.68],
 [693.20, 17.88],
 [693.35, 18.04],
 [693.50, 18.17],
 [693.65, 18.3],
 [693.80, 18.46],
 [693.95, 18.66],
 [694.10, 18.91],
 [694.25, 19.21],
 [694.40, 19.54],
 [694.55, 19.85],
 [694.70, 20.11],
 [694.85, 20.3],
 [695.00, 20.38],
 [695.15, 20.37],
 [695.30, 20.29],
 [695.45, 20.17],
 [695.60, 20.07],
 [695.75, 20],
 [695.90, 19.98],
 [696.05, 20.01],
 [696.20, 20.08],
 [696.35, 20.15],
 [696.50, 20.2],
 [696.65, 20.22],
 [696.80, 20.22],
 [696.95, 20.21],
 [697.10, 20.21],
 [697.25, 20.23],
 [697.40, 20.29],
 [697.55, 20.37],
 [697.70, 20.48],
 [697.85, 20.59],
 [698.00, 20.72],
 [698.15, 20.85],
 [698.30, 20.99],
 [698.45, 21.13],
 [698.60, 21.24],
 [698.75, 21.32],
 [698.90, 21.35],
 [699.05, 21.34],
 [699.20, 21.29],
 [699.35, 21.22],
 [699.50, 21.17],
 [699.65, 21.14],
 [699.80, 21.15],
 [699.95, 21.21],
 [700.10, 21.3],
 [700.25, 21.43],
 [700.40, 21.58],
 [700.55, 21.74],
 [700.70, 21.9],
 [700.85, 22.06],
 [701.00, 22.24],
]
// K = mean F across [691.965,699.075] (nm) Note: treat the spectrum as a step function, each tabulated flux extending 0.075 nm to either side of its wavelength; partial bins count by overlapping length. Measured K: 19.5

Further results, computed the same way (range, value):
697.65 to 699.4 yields 21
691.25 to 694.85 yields 17.5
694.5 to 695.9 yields 20.2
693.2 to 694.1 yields 18.3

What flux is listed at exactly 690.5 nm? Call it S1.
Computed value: 15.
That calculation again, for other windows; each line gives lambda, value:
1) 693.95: 18.66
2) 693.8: 18.46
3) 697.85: 20.59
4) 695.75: 20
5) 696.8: 20.22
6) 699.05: 21.34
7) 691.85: 15.61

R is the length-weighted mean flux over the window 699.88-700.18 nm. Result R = 21.3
